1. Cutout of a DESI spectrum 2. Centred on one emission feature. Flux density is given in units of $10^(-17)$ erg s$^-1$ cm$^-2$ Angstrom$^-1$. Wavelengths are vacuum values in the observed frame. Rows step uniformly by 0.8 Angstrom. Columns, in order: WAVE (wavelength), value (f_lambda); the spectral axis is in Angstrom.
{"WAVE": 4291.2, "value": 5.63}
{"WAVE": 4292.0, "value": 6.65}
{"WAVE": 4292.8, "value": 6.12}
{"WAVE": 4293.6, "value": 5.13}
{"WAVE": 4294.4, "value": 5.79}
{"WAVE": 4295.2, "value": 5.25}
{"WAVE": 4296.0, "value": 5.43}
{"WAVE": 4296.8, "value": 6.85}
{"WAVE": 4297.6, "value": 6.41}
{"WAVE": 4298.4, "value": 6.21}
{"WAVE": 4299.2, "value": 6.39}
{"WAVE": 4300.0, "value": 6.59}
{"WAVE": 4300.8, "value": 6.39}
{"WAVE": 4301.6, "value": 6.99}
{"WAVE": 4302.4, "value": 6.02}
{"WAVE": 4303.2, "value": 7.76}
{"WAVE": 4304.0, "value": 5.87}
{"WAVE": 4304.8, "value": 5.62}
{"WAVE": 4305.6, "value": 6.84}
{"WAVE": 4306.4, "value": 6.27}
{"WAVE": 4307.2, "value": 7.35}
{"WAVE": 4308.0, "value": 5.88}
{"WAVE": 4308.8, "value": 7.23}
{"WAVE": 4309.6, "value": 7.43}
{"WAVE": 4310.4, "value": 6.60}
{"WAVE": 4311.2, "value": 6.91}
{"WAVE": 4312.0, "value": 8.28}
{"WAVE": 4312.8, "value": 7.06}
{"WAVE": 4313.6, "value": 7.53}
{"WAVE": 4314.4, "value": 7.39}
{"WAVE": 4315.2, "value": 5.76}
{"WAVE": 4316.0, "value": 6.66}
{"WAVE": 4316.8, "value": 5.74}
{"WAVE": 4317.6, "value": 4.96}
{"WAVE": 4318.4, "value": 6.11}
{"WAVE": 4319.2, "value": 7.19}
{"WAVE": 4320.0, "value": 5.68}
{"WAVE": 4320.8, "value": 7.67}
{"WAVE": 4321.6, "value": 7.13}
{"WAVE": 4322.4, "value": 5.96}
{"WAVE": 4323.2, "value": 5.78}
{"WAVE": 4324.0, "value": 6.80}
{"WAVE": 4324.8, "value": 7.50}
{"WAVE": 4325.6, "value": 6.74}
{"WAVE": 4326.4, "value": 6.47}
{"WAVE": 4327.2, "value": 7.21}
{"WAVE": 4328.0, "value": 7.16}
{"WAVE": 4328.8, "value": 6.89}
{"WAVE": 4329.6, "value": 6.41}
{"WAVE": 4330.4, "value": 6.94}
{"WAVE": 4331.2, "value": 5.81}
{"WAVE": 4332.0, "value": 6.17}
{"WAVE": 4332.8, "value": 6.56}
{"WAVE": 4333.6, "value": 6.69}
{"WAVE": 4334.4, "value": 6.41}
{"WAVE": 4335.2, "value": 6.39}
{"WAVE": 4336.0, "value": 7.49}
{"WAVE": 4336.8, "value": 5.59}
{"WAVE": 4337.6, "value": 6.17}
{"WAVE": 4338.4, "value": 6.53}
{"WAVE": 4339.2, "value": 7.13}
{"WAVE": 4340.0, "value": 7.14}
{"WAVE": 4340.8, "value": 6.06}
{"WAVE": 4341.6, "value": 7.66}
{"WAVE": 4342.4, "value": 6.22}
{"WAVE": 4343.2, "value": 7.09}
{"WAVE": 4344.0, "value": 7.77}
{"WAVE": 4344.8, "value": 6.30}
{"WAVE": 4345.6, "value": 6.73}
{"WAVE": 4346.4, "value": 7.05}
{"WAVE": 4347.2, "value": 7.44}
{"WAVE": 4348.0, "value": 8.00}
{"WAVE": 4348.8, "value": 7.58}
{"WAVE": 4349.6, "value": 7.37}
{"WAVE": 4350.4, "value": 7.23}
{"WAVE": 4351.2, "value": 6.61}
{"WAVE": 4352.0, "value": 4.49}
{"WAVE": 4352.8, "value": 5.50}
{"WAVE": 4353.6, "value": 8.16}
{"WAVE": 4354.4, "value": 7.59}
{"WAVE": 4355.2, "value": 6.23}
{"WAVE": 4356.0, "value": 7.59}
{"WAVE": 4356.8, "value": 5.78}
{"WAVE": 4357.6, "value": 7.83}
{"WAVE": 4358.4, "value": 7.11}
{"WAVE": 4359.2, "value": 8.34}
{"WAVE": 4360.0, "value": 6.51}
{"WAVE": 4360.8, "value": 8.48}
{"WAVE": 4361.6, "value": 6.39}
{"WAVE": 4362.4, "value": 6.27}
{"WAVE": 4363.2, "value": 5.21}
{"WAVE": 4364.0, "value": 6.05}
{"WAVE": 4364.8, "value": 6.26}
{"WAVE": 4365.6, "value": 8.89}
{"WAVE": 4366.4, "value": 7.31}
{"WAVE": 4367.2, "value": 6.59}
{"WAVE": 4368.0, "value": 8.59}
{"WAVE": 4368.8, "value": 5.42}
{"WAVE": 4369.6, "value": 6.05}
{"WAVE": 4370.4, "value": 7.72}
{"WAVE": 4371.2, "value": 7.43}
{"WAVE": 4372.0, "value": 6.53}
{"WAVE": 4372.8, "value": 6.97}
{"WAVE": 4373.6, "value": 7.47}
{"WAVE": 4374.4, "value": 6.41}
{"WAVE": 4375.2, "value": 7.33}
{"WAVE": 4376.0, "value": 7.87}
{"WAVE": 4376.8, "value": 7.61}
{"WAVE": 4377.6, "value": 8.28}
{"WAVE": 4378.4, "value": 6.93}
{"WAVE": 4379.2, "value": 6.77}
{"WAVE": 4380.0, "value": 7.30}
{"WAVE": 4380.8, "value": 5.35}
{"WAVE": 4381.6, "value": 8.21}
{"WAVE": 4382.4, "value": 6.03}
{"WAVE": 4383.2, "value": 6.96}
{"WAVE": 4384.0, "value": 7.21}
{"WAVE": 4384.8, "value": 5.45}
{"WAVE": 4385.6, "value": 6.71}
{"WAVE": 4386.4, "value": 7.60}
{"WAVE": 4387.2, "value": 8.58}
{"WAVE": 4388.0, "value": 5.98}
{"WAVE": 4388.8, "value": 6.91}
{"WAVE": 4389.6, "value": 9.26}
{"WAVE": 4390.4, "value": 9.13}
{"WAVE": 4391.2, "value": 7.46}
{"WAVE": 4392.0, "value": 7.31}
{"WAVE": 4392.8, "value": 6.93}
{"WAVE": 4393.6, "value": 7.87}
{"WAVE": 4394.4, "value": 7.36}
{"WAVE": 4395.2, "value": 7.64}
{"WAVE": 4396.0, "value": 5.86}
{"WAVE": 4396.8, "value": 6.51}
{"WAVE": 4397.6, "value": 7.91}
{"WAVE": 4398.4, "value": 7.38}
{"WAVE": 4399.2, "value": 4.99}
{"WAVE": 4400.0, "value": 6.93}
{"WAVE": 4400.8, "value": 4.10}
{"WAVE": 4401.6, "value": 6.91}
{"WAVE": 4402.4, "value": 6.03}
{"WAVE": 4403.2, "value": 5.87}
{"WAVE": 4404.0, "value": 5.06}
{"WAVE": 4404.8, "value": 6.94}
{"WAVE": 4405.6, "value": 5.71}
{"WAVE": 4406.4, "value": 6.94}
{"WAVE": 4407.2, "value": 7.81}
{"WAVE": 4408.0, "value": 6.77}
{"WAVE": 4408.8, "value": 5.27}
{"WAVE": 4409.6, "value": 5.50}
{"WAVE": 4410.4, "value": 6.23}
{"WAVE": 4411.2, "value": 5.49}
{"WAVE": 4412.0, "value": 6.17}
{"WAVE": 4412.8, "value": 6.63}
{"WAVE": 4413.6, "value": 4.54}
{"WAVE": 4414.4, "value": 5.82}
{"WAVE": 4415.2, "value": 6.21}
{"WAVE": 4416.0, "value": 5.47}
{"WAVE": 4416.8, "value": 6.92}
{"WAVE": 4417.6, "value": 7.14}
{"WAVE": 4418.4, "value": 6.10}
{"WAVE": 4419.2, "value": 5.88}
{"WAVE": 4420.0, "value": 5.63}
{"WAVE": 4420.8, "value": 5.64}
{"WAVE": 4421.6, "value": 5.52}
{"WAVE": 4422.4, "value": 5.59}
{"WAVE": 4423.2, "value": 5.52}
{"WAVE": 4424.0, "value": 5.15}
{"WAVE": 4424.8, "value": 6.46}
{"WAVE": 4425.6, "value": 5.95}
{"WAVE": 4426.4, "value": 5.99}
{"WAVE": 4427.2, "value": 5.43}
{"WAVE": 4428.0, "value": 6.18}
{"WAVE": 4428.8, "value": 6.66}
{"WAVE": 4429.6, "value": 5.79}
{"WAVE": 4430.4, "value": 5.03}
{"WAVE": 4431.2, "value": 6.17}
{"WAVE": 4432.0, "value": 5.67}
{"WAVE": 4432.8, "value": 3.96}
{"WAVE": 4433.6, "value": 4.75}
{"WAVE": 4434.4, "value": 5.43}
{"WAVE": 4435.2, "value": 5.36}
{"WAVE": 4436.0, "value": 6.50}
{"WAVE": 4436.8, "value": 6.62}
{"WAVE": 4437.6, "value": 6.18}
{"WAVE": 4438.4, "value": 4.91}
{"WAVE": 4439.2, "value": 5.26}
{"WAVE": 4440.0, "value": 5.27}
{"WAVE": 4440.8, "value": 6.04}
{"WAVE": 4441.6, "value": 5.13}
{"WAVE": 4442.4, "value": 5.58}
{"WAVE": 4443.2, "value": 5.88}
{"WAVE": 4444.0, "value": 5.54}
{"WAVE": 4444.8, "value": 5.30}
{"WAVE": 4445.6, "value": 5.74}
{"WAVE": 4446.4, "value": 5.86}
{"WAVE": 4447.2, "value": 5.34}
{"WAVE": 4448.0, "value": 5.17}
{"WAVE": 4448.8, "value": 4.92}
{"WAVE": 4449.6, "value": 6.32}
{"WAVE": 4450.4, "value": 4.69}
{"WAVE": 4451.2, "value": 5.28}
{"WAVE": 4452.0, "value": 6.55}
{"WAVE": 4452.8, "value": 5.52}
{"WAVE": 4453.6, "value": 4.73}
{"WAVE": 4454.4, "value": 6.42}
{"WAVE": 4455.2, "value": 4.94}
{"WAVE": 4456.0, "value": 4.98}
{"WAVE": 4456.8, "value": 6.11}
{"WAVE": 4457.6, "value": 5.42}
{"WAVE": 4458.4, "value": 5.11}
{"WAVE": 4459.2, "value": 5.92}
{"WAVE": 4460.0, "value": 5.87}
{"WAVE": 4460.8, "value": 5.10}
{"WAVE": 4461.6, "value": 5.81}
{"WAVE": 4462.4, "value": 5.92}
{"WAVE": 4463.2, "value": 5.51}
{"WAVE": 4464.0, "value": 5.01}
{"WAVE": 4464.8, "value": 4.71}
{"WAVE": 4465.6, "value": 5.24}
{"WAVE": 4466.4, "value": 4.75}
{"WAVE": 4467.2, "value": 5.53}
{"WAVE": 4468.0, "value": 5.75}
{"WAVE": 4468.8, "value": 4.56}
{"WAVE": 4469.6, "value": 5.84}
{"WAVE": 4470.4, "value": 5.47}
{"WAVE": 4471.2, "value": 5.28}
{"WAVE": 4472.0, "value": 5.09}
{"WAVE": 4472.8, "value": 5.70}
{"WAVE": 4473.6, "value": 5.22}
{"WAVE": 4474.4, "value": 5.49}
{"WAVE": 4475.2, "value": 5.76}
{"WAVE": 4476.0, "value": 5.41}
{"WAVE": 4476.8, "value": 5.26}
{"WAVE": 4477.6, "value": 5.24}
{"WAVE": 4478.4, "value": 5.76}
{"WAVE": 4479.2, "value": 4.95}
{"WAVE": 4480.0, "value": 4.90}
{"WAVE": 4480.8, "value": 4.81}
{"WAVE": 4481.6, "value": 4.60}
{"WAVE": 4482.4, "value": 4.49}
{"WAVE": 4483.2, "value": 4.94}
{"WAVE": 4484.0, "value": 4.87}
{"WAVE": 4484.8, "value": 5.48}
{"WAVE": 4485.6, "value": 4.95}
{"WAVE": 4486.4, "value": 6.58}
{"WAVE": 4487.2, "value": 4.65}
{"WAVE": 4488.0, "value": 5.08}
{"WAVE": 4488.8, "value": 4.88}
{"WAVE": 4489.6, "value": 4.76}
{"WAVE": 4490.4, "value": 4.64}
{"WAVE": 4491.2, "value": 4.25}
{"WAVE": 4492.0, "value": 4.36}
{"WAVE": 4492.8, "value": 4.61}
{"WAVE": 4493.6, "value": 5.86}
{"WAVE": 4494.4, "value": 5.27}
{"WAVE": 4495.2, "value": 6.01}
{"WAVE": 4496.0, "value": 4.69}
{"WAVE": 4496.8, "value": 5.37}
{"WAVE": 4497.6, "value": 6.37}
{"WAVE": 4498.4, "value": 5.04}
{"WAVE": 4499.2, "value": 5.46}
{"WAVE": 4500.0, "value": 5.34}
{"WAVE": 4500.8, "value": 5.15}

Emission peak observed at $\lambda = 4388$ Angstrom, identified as C III] 1909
